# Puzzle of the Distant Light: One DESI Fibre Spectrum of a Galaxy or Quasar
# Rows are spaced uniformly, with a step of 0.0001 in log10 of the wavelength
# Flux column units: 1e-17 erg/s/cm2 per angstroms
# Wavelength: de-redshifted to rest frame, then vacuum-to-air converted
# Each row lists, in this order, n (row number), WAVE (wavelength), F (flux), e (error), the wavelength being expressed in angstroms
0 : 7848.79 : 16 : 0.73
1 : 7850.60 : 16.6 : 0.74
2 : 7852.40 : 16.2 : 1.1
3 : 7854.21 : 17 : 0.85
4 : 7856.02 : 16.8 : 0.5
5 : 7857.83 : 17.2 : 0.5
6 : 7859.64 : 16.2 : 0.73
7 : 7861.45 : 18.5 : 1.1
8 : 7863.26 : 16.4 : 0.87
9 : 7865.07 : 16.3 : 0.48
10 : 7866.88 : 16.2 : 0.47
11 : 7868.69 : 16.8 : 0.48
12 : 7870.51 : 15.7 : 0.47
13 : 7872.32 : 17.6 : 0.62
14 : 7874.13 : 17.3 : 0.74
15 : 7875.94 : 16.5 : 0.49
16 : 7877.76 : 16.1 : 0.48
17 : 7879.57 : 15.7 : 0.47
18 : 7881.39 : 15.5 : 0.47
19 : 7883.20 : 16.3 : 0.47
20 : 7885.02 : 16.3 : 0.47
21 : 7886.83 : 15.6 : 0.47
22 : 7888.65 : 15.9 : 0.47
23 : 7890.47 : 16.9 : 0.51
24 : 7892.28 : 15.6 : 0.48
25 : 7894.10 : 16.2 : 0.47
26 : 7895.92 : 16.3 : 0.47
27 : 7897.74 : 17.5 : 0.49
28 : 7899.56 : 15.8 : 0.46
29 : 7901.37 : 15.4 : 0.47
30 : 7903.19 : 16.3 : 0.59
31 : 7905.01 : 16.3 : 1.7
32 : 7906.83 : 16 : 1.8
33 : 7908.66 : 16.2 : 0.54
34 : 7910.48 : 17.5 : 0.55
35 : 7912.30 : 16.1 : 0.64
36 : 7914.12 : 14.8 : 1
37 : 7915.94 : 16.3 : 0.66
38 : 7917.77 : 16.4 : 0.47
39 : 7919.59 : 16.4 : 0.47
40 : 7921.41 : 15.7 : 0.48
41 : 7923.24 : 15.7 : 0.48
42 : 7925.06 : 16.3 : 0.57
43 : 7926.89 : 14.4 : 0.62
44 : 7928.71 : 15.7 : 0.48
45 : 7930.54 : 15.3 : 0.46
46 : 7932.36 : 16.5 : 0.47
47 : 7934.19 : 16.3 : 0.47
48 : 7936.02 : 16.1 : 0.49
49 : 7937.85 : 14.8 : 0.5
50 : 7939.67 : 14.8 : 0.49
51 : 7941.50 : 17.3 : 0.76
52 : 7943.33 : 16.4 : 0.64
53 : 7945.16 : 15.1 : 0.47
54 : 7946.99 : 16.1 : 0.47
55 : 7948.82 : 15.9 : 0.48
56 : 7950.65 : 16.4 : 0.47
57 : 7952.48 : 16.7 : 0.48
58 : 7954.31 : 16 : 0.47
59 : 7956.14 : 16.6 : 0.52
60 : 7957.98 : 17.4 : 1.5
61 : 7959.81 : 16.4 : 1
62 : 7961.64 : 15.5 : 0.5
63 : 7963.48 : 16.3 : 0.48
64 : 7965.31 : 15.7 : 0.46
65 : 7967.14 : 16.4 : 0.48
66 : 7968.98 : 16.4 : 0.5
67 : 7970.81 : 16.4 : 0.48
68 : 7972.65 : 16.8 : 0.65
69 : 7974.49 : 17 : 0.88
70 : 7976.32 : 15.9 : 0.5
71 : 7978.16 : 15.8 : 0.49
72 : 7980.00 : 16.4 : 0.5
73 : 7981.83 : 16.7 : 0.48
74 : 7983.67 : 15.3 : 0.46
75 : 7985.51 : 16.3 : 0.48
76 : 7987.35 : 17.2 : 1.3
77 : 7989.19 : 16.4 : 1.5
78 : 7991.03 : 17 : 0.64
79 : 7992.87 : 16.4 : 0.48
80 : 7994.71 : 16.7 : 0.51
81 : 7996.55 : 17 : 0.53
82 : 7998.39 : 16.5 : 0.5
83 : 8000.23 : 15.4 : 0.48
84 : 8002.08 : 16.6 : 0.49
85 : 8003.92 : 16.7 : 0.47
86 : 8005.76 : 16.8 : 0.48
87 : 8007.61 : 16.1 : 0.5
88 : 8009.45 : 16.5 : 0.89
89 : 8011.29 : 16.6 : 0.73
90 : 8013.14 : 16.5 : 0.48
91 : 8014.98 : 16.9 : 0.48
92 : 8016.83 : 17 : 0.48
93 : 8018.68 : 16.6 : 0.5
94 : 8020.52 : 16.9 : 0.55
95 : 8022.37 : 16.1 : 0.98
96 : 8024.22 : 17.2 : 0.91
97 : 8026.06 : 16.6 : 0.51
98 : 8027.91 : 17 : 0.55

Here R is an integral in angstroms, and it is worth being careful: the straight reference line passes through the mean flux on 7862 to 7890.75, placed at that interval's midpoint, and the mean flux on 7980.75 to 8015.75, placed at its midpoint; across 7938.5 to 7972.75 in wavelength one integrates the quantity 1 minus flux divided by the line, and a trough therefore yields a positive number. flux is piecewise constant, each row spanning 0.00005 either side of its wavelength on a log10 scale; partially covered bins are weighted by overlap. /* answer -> 0.5 angstroms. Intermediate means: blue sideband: 16.3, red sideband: 16.5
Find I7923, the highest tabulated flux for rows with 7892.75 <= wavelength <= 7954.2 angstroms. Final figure 17.5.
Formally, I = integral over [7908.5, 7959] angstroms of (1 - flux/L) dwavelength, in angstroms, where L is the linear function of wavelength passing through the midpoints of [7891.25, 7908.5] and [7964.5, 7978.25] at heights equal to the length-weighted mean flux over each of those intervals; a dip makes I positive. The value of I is 0.6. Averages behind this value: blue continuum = 16.2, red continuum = 16.3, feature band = 16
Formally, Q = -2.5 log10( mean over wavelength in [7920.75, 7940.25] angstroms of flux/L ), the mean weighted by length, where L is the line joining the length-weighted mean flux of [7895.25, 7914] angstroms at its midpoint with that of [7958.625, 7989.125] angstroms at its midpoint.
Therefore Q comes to 0.046 mag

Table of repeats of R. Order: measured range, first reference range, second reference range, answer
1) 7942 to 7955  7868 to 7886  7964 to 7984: 0.1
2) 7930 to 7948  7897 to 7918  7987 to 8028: 0.5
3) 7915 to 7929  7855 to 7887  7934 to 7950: 0.2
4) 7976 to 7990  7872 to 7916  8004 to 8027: 0.2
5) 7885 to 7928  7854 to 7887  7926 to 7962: 0.5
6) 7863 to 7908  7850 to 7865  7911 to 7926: 0.5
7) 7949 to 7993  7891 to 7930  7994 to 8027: 0.0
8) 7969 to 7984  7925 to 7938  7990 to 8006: -0.1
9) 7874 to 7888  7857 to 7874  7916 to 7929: 0.4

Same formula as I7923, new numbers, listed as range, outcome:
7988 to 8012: 17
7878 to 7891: 16.9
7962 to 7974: 16.8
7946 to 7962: 17.4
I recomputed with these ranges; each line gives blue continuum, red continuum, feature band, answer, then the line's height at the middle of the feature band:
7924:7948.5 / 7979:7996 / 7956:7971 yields -0.2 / 16.2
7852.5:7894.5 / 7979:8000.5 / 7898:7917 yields 0.4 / 16.5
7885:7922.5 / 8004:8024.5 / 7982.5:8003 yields 0.1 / 16.5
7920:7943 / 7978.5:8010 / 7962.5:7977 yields -0.2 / 16.2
